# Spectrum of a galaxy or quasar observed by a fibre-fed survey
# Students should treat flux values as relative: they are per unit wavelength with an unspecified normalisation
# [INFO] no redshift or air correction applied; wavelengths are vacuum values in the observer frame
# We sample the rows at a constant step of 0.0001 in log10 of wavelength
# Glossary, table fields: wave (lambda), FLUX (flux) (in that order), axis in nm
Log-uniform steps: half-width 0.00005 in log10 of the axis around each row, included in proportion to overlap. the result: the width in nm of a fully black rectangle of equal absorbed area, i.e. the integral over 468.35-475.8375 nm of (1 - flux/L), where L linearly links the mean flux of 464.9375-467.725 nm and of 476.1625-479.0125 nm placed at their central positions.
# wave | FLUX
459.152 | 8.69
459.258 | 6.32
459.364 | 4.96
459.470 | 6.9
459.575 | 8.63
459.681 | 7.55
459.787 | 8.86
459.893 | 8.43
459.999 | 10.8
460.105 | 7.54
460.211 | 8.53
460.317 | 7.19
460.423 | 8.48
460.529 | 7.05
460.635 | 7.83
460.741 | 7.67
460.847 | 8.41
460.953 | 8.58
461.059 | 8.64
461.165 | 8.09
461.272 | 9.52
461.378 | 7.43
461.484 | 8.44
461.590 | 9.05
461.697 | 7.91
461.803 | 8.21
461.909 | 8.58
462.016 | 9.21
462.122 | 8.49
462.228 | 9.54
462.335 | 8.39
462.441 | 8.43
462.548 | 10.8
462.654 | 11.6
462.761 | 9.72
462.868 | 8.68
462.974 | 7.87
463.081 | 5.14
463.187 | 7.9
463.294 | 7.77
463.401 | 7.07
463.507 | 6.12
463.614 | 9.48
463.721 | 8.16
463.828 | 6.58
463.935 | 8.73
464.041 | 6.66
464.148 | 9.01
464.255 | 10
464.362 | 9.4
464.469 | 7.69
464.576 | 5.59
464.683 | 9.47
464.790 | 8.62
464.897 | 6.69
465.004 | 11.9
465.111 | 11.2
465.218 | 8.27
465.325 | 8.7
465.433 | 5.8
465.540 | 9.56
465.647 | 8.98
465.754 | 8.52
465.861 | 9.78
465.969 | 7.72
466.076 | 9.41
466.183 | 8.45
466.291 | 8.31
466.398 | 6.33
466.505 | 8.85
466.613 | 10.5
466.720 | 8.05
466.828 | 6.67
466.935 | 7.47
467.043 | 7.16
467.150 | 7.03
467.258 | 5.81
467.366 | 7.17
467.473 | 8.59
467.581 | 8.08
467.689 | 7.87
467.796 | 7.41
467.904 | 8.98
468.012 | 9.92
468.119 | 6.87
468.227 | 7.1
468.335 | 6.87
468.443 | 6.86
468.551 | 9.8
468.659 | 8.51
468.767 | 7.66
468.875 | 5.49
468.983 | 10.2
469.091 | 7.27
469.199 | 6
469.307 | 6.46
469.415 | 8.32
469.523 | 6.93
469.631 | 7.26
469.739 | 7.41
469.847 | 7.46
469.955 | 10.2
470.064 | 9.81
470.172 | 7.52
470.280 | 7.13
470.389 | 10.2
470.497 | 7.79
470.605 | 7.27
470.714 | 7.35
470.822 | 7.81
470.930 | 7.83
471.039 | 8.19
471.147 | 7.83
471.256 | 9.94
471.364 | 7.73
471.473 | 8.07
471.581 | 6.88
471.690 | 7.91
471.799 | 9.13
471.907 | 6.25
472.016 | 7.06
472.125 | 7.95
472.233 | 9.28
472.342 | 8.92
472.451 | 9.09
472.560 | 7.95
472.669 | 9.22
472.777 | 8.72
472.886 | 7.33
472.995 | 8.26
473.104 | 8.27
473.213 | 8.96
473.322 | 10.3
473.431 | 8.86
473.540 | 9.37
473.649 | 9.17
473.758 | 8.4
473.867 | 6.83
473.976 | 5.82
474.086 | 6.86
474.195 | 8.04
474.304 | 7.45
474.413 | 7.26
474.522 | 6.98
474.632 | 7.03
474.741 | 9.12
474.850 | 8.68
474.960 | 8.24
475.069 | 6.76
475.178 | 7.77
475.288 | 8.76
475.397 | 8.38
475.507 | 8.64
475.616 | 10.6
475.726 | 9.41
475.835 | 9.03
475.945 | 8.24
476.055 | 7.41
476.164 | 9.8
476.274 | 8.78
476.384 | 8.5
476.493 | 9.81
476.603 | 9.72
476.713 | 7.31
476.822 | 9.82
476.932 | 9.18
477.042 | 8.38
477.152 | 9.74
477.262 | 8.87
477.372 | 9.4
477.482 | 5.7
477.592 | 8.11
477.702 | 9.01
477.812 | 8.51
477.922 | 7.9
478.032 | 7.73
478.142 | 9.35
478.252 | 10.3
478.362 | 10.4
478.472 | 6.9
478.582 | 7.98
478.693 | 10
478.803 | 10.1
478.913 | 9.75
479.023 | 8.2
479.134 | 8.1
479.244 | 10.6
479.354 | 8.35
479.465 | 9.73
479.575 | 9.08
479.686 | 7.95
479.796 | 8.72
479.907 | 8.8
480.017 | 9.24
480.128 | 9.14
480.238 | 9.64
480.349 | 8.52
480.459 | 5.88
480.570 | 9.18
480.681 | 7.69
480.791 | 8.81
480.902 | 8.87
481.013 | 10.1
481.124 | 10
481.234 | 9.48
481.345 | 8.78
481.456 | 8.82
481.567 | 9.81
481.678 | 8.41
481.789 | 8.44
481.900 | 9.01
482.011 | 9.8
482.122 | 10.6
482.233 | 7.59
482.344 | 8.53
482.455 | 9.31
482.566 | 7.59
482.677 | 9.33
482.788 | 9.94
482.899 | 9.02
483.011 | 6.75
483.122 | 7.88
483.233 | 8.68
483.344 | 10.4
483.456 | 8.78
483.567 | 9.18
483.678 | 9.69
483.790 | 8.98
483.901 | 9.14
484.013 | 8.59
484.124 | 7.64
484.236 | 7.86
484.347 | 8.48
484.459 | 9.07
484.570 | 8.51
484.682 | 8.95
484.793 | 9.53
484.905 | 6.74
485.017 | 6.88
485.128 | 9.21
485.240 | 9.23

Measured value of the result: 0.43 nm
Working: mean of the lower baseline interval 8.31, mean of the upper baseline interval 8.86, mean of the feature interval 8.09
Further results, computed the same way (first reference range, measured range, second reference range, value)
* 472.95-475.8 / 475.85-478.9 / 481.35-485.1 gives -0.14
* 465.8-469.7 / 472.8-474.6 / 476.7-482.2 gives 0.07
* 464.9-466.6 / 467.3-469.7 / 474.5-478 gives 0.28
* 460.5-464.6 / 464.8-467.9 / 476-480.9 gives 0.07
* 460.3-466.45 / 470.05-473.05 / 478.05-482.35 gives 0.19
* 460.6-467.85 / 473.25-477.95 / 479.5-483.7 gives 0.14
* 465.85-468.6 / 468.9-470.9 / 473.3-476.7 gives 0.05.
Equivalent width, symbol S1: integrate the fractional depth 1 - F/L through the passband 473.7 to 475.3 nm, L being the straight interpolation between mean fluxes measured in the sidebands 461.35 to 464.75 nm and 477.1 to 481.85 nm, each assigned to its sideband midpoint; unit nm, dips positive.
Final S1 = 0.206 nm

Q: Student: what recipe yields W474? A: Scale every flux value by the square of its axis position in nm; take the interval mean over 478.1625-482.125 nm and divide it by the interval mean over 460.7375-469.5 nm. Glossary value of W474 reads 1.17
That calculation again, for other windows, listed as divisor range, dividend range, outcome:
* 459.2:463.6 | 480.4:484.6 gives 1.17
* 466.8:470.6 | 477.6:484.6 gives 1.20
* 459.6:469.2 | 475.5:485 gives 1.15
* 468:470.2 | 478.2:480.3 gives 1.22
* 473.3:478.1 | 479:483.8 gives 1.09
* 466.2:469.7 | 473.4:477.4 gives 1.13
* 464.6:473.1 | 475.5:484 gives 1.15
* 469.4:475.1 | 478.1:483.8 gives 1.15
